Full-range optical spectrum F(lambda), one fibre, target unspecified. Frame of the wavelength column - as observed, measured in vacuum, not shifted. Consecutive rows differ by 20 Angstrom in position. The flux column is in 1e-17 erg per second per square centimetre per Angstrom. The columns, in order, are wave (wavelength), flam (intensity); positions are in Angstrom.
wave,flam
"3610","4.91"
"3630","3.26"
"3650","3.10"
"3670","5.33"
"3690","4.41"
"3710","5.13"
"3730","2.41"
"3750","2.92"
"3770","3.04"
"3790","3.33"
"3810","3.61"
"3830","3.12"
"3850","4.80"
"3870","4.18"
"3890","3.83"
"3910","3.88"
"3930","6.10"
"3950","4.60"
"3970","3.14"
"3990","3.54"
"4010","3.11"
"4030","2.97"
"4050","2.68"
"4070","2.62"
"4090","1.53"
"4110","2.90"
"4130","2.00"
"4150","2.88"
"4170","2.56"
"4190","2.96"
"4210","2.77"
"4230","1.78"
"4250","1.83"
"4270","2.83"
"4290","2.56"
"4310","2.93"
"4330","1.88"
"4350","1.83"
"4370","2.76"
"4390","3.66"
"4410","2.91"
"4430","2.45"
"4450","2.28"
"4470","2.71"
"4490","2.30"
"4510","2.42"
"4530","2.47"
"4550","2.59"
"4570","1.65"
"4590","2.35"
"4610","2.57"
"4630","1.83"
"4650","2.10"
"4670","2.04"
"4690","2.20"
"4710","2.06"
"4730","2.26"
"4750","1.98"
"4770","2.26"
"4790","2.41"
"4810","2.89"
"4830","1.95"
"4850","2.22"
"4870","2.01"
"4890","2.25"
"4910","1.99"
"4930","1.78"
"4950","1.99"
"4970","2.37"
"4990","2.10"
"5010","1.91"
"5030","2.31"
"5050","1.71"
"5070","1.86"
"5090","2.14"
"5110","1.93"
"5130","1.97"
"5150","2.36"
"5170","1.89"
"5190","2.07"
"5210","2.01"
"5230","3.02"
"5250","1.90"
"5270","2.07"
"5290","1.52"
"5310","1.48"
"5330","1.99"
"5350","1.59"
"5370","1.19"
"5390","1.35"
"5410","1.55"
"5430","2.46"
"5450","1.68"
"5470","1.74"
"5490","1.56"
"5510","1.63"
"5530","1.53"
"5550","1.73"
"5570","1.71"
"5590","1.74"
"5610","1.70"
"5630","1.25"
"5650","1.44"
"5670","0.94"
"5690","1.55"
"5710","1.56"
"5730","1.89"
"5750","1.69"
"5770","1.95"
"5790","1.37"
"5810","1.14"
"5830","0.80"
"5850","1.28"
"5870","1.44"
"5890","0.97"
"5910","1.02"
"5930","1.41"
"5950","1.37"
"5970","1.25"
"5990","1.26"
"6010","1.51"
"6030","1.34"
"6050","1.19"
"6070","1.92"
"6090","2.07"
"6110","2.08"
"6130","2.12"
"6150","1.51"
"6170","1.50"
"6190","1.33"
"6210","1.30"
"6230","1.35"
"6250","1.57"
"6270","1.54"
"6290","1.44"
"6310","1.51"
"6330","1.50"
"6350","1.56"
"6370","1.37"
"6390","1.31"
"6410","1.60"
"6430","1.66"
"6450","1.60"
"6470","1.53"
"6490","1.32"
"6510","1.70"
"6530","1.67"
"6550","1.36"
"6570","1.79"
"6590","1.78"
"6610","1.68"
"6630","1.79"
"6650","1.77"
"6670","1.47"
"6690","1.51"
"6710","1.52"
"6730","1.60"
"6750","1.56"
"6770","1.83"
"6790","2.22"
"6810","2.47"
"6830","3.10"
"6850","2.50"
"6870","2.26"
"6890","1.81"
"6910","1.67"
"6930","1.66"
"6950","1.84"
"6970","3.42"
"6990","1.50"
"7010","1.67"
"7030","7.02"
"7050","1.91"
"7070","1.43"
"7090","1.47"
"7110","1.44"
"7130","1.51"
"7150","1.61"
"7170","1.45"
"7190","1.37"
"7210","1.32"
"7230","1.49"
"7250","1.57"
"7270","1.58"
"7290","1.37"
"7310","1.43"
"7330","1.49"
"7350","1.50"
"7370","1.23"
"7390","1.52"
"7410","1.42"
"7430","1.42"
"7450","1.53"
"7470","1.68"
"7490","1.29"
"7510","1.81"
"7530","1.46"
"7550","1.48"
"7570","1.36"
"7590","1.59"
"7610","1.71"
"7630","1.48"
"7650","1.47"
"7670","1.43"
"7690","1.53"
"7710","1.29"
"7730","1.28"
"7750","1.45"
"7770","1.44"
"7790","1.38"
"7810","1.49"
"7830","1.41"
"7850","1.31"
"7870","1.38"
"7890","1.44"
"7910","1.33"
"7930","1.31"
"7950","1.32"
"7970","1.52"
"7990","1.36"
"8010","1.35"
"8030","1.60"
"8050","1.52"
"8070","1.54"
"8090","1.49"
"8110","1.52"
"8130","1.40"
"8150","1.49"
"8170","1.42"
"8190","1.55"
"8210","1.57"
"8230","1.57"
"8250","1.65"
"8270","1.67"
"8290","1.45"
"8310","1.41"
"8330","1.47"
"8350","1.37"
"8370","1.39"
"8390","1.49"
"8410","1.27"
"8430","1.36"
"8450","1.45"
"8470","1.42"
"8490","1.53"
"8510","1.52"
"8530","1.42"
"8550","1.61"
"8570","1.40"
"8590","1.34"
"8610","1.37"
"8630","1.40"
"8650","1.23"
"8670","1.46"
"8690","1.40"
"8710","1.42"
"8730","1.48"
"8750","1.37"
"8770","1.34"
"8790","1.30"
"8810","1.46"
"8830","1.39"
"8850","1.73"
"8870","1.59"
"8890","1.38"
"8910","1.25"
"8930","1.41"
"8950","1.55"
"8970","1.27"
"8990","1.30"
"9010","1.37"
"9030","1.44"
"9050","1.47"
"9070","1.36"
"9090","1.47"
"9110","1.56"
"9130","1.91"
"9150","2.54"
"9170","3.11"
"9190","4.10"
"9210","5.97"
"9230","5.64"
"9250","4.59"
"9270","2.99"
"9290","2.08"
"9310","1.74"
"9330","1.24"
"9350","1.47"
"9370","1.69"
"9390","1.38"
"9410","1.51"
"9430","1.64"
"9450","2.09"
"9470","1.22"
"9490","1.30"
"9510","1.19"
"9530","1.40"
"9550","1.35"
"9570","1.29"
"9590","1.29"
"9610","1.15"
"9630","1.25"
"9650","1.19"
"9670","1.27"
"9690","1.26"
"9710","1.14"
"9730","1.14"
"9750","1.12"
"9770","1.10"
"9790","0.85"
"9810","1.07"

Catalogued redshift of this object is 0.404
